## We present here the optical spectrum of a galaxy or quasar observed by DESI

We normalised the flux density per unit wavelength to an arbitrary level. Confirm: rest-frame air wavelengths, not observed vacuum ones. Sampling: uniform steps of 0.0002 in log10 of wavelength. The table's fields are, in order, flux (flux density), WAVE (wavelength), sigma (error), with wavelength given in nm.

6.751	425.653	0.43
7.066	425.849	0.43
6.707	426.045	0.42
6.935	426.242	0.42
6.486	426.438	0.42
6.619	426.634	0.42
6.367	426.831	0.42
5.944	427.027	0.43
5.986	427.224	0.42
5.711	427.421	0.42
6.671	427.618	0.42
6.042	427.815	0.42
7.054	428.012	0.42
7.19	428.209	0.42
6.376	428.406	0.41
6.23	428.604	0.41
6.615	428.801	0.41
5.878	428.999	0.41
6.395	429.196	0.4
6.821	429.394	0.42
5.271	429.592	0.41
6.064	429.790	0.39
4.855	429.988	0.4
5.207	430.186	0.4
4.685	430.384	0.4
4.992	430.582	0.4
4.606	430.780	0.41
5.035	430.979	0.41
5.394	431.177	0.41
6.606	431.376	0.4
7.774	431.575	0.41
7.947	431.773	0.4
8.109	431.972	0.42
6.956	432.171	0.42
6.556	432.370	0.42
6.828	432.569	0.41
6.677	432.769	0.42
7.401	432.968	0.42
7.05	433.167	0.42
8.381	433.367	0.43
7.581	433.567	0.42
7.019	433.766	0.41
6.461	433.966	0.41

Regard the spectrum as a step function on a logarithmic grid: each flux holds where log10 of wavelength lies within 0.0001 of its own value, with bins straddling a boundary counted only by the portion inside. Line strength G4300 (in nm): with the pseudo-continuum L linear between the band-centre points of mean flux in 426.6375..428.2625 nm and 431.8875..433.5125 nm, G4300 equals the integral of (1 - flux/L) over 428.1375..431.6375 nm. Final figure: 0.47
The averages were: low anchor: 6.36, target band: 5.86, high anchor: 7.24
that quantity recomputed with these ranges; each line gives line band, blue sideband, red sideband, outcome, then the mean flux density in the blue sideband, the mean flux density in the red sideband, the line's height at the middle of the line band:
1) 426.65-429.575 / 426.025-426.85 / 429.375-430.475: -0.16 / 6.64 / 5.39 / 6.04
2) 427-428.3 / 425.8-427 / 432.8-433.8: 0.08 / 6.64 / 7.47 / 6.79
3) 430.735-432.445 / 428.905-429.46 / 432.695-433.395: 0.08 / 6.35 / 7.3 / 6.94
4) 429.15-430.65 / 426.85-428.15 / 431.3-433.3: 0.27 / 6.27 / 7.22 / 6.74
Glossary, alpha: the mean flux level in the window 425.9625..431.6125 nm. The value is 6.06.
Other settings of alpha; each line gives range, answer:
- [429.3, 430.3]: 5.62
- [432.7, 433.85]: 7.38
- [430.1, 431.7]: 5.58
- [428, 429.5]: 6.53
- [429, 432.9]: 6.15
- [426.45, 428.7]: 6.38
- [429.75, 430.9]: 5.02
